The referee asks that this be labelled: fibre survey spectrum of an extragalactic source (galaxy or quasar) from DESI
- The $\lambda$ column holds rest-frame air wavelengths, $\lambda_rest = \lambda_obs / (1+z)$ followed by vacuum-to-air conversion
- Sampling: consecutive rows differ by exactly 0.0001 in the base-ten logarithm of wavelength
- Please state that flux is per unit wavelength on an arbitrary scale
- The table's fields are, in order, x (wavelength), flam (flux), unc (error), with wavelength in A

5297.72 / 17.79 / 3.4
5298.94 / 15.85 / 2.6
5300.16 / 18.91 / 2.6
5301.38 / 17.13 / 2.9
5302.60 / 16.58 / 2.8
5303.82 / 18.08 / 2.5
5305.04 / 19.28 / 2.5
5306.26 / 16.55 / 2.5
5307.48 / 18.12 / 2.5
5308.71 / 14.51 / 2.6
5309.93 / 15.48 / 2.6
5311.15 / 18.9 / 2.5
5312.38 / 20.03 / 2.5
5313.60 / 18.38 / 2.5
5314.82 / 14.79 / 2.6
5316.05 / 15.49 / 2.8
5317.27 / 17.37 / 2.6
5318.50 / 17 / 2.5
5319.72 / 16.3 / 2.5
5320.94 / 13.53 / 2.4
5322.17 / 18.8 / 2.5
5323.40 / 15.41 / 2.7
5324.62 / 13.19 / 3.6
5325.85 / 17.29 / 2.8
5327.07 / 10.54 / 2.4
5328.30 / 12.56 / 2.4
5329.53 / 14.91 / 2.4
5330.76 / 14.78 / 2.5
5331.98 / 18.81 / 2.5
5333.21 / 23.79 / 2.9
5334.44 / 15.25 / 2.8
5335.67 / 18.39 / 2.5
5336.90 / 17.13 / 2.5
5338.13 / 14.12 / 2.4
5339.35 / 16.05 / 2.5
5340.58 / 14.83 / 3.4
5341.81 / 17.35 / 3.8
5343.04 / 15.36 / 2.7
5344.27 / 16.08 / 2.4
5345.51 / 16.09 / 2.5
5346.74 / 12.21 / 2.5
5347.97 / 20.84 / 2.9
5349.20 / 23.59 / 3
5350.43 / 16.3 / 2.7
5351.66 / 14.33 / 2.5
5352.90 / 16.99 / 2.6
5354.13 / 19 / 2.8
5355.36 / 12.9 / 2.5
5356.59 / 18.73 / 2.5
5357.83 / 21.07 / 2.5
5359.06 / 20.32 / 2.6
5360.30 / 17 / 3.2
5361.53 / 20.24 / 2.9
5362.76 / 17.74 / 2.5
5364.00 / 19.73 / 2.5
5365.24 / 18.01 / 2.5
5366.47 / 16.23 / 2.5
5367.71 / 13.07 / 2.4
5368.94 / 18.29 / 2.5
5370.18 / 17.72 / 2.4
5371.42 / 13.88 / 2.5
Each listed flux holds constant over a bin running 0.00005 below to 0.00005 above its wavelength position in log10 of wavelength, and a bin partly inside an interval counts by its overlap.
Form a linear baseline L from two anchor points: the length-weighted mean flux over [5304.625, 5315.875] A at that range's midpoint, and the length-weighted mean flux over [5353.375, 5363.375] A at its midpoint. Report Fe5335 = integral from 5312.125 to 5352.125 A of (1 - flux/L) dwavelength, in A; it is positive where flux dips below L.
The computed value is 3.1 A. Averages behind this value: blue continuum 17.2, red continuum 18.4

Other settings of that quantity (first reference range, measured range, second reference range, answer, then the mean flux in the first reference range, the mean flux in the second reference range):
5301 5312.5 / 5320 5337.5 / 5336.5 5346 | 0.4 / 17.4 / 15.8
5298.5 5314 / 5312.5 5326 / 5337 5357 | 0.8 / 17.5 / 16.5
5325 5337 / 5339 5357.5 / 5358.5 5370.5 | 0.3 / 16.2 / 17.8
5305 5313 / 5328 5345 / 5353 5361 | 1.3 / 17.4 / 18.1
